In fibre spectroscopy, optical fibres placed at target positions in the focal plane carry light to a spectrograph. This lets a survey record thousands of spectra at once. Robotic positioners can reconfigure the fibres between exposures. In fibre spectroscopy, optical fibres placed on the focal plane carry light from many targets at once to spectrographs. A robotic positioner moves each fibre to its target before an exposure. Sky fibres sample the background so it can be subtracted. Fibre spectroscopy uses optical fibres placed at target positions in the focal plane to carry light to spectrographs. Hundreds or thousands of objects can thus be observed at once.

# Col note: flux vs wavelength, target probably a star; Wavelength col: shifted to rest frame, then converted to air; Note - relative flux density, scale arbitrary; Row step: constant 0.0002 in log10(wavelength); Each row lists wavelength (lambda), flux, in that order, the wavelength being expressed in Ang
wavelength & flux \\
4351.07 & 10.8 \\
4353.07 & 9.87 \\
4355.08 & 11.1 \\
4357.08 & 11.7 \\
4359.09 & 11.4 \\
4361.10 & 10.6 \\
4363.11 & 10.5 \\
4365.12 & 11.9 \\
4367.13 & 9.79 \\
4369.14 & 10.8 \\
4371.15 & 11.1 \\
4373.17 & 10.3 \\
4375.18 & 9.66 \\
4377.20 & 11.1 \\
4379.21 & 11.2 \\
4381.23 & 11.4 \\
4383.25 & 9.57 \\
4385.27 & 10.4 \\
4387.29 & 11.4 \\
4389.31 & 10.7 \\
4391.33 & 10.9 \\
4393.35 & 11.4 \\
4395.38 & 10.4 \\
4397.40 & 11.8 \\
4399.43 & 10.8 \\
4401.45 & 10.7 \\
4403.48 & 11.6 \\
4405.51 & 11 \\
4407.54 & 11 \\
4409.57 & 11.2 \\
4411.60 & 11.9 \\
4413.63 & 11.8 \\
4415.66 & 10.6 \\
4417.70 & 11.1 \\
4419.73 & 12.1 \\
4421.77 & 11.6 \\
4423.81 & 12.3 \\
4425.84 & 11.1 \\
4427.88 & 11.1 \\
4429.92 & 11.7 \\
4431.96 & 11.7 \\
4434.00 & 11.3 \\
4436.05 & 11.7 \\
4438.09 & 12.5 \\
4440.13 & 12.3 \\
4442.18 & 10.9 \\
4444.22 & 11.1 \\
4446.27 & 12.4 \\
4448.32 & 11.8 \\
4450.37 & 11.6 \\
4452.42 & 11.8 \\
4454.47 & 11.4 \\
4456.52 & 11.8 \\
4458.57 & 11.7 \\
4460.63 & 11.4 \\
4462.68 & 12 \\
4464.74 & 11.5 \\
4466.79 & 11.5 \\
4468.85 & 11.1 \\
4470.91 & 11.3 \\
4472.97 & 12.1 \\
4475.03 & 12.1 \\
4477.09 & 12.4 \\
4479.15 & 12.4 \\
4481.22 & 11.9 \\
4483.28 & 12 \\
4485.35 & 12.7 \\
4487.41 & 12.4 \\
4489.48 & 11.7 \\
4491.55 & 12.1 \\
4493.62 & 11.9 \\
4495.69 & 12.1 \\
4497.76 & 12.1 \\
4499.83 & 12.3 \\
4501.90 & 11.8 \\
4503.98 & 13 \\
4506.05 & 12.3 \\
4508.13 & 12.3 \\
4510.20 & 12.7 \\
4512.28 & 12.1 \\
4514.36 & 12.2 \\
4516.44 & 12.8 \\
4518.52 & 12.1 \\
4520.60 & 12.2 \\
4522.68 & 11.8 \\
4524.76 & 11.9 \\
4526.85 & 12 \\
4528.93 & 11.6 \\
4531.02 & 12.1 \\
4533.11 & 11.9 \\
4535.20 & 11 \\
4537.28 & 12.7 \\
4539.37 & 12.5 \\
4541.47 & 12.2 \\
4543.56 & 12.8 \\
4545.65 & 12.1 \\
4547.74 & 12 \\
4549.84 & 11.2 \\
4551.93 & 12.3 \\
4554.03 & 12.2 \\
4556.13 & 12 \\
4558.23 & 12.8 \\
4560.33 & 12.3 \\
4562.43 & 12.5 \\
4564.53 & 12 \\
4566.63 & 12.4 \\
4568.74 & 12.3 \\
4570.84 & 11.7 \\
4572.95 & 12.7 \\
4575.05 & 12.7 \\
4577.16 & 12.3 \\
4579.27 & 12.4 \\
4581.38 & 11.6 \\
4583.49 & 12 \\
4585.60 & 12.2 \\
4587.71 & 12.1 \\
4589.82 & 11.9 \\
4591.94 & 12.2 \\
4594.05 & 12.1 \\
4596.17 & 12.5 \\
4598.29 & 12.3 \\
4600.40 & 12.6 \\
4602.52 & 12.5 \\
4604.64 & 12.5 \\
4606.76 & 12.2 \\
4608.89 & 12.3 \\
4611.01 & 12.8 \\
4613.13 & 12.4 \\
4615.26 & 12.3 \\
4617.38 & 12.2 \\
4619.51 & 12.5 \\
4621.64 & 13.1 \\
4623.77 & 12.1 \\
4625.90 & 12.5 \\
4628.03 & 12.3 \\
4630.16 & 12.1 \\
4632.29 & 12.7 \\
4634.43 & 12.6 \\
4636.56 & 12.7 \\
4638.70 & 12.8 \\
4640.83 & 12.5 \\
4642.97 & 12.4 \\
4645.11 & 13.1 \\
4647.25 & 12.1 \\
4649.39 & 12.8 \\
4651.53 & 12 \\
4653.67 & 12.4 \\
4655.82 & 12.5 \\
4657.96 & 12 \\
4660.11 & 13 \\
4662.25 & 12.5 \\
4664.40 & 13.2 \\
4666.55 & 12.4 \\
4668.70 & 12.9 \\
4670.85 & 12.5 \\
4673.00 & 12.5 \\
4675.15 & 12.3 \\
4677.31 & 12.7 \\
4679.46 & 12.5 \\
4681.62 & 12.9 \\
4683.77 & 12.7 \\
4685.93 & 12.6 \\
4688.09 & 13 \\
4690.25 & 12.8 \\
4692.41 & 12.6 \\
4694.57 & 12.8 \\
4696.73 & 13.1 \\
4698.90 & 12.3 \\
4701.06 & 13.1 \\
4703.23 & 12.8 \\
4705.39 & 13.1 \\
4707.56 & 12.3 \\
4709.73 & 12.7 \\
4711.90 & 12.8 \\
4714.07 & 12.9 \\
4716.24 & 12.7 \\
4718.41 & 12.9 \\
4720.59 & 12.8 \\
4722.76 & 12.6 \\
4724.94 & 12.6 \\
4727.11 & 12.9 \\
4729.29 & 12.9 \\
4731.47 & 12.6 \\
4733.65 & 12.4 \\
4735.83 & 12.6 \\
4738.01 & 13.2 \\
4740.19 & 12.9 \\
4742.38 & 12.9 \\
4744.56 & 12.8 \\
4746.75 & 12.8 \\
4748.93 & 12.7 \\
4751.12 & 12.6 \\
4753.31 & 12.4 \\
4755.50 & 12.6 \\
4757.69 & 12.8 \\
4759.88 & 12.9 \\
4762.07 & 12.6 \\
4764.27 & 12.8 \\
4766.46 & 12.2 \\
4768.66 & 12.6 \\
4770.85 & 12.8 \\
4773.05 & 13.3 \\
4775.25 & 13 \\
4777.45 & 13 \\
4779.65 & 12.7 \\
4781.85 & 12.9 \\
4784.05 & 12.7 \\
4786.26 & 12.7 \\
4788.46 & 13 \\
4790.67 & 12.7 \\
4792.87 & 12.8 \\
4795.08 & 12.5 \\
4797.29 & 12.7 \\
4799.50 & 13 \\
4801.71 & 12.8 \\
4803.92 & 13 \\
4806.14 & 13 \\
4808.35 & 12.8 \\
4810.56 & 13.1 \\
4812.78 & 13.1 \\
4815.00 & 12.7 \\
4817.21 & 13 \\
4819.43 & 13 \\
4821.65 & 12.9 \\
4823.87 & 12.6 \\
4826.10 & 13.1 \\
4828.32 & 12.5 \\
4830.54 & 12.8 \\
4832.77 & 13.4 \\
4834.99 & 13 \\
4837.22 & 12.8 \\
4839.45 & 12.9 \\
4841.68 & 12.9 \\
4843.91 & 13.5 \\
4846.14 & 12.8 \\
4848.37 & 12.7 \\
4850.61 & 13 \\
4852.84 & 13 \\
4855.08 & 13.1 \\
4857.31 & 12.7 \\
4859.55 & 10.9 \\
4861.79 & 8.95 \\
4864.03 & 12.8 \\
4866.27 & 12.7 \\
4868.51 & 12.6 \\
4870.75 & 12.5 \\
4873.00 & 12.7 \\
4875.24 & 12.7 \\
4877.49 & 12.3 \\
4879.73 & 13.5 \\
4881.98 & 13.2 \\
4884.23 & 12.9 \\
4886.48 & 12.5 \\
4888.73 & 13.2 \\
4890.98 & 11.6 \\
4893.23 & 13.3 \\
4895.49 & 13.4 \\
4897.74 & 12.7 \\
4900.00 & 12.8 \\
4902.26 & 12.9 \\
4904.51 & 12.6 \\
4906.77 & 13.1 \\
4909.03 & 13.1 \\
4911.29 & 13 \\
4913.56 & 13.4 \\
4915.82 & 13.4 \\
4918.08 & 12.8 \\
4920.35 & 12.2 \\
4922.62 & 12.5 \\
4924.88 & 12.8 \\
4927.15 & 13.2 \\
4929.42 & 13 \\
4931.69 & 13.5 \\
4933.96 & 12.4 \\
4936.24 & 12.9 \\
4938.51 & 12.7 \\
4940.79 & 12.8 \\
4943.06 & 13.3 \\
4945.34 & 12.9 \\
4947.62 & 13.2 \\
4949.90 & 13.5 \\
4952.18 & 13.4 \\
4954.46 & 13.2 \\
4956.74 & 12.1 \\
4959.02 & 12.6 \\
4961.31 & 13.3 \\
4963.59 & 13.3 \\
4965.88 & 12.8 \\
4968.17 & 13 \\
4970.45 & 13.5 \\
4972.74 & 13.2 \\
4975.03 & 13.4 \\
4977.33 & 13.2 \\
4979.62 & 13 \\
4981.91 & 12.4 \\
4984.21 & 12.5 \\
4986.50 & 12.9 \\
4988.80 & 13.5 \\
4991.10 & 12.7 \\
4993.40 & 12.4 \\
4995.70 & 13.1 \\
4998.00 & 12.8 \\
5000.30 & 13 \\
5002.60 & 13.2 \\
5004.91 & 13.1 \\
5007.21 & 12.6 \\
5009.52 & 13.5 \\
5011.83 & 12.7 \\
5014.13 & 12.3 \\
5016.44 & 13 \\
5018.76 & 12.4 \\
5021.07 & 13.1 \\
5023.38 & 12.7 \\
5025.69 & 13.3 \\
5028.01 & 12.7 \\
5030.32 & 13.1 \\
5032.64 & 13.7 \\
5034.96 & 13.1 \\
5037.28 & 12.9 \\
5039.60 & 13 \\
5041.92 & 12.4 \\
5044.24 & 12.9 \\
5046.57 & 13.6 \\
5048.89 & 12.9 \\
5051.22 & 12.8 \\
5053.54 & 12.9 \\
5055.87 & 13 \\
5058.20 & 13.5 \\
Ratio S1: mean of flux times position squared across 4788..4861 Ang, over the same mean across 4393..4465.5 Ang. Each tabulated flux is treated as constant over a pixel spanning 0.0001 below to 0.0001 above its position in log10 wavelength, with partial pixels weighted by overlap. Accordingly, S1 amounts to 1.3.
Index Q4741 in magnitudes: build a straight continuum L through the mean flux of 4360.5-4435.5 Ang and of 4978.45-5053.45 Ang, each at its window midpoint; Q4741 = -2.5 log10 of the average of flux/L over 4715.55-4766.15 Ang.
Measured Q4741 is -0.06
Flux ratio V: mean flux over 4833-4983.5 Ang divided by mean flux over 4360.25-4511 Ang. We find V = 1.1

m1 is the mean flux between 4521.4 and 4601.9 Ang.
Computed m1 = 12.2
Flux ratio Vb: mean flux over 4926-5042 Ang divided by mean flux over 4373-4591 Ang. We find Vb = 1.10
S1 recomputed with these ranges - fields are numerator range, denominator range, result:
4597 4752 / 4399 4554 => 1.16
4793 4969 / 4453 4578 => 1.24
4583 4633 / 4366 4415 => 1.25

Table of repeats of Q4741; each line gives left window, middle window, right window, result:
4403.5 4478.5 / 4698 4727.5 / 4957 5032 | -0.042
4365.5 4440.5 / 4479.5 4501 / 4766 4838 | -0.054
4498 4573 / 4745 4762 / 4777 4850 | 0.004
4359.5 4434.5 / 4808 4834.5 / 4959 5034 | -0.043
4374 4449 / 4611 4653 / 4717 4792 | -0.023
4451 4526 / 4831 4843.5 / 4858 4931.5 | -0.036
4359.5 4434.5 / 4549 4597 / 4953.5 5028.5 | -0.052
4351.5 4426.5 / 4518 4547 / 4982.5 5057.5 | -0.056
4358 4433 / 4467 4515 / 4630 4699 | -0.045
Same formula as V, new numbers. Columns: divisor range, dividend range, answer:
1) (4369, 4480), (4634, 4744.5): 1.11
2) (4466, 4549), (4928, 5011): 1.07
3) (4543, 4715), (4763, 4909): 1.02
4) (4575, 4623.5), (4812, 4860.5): 1.04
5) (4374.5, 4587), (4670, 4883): 1.08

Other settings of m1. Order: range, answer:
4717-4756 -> 12.7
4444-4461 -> 11.7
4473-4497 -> 12.1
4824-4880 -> 12.6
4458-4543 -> 12.1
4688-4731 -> 12.8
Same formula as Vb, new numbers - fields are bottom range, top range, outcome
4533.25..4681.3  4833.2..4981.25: 1.04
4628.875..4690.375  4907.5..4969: 1.03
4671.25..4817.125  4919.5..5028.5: 1.01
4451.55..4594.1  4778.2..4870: 1.05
